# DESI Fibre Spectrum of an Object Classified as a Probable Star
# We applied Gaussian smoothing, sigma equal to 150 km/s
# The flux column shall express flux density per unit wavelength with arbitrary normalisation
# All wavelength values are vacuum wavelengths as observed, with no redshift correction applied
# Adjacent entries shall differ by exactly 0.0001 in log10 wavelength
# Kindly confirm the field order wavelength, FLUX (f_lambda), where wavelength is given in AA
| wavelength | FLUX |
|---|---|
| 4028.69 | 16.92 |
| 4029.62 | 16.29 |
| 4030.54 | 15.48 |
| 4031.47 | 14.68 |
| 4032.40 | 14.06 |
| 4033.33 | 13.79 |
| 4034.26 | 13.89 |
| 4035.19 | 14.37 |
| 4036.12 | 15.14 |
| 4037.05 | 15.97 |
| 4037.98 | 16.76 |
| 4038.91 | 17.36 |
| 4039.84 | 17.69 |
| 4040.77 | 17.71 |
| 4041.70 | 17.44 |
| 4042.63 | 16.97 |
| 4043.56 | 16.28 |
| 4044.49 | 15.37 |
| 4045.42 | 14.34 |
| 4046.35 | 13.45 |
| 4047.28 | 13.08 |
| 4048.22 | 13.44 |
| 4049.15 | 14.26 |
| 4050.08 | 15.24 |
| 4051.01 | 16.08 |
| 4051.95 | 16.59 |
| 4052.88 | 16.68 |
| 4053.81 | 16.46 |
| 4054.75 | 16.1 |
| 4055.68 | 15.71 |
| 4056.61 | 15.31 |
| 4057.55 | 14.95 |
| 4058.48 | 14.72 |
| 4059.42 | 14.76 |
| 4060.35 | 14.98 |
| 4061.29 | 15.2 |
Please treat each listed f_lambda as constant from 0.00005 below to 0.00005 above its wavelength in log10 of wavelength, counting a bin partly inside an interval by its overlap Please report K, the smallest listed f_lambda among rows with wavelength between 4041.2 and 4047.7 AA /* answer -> 13.08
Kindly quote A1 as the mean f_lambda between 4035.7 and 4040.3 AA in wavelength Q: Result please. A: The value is 16.6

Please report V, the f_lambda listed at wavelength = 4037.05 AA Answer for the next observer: 15.97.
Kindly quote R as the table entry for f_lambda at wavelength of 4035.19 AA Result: 14.37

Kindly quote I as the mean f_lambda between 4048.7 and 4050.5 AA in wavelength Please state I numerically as 14.8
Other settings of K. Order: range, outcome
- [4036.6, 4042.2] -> 15.97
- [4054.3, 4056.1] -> 15.71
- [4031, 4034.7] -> 13.79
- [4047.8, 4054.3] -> 13.44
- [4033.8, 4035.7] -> 13.89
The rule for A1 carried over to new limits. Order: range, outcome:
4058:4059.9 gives 14.8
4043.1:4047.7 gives 14.5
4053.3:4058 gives 15.7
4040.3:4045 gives 16.7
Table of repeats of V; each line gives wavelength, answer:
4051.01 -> 16.08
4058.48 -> 14.72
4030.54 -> 15.48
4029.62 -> 16.29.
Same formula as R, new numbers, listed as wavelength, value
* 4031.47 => 14.68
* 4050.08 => 15.24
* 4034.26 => 13.89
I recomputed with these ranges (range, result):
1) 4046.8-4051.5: 14.4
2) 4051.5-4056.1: 16.3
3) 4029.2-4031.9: 15.5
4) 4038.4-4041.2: 17.6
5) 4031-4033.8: 14.1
